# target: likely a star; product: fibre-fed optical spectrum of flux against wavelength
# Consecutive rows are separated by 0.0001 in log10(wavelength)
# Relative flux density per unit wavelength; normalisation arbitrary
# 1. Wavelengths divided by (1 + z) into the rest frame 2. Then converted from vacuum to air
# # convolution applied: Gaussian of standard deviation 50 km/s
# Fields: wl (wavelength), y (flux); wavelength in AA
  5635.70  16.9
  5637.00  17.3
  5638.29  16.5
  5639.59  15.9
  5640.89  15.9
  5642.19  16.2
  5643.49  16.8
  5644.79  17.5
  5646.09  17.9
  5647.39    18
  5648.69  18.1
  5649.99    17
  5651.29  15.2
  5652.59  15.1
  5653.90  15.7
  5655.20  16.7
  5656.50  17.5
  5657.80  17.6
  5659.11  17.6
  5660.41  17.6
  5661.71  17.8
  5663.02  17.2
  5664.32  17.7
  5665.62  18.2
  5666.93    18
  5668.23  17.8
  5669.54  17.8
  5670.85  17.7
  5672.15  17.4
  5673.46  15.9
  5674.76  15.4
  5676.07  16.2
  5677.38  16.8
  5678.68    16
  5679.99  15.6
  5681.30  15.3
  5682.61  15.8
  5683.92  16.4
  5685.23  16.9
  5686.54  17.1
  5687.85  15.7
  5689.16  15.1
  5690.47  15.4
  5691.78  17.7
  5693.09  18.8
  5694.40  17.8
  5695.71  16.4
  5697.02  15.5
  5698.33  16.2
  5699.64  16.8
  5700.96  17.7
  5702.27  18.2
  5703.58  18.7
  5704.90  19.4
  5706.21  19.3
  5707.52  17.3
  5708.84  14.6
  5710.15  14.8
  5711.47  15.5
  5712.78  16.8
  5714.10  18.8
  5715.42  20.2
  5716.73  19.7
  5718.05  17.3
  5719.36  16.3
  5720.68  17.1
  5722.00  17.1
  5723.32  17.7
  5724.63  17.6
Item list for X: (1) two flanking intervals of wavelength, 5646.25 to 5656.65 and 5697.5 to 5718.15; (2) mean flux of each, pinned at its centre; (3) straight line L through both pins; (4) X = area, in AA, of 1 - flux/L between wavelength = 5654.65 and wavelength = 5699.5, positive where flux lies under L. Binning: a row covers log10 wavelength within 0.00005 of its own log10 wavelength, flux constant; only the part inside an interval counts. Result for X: 0.6 AA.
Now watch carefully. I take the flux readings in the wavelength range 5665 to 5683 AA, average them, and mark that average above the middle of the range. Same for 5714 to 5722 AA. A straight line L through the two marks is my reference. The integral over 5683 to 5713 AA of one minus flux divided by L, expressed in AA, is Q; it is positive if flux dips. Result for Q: 1.03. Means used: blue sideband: 16.7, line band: 16.9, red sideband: 18.1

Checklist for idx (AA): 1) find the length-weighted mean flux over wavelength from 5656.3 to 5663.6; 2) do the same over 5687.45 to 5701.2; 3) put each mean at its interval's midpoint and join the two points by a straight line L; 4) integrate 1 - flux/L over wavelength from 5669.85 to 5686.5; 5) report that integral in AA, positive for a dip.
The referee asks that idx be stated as 0.70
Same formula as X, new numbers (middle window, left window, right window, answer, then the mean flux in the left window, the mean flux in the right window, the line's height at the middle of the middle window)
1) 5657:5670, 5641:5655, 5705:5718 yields -0.6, 16.7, 17.5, 16.9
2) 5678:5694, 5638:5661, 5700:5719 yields 0.9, 16.8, 17.7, 17.4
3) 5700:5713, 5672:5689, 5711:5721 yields 0.1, 16.1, 17.8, 17.3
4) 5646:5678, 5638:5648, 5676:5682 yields -1.4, 16.8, 16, 16.4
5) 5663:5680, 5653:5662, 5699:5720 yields 0.2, 17.1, 17.6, 17.3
